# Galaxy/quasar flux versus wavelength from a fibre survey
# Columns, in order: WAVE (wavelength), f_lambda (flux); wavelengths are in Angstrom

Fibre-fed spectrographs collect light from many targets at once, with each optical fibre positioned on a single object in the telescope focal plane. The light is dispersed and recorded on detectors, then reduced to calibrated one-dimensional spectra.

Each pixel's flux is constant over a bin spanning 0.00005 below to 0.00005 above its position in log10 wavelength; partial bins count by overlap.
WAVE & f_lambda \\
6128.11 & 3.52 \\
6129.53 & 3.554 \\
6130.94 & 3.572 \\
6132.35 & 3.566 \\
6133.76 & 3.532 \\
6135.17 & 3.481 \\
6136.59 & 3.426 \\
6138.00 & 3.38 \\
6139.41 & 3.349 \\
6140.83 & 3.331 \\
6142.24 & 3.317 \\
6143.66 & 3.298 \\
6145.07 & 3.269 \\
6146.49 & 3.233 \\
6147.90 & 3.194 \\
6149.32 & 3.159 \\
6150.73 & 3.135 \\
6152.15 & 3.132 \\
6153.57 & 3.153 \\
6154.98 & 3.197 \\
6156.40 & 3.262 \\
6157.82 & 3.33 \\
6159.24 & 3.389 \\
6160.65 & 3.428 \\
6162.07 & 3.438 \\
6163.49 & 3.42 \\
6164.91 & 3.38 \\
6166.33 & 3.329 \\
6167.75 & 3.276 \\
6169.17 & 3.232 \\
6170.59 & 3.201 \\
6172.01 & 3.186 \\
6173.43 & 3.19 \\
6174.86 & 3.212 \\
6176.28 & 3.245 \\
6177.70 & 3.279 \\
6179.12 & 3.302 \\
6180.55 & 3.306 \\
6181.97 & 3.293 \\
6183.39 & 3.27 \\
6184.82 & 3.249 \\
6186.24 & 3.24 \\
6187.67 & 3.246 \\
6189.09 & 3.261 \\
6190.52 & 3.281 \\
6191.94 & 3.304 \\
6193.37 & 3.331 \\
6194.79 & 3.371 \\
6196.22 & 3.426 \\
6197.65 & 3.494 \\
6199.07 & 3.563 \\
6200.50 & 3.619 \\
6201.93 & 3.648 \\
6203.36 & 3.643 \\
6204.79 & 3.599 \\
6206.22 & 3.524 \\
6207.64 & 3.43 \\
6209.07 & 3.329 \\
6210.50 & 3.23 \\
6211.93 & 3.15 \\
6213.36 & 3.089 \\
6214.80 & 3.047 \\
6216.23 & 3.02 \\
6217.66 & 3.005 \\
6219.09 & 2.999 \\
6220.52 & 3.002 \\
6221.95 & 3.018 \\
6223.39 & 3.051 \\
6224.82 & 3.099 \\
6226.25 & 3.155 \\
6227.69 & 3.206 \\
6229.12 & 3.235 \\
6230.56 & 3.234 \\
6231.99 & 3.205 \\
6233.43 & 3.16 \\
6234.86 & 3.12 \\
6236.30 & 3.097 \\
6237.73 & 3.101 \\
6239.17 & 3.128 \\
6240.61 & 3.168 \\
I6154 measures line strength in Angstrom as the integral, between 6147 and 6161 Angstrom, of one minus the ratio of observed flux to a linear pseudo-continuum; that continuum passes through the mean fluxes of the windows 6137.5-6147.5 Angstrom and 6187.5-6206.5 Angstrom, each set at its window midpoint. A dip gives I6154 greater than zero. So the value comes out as 0.4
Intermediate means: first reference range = 3.31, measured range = 3.24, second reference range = 3.45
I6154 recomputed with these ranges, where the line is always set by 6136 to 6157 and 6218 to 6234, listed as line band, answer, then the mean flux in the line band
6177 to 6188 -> -0.3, 3.27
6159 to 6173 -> -0.4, 3.33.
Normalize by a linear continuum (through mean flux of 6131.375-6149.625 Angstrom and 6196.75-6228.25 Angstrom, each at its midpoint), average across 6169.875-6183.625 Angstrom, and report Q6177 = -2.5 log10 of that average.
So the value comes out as 0.02 mag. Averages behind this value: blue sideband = 3.36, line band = 3.25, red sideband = 3.27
